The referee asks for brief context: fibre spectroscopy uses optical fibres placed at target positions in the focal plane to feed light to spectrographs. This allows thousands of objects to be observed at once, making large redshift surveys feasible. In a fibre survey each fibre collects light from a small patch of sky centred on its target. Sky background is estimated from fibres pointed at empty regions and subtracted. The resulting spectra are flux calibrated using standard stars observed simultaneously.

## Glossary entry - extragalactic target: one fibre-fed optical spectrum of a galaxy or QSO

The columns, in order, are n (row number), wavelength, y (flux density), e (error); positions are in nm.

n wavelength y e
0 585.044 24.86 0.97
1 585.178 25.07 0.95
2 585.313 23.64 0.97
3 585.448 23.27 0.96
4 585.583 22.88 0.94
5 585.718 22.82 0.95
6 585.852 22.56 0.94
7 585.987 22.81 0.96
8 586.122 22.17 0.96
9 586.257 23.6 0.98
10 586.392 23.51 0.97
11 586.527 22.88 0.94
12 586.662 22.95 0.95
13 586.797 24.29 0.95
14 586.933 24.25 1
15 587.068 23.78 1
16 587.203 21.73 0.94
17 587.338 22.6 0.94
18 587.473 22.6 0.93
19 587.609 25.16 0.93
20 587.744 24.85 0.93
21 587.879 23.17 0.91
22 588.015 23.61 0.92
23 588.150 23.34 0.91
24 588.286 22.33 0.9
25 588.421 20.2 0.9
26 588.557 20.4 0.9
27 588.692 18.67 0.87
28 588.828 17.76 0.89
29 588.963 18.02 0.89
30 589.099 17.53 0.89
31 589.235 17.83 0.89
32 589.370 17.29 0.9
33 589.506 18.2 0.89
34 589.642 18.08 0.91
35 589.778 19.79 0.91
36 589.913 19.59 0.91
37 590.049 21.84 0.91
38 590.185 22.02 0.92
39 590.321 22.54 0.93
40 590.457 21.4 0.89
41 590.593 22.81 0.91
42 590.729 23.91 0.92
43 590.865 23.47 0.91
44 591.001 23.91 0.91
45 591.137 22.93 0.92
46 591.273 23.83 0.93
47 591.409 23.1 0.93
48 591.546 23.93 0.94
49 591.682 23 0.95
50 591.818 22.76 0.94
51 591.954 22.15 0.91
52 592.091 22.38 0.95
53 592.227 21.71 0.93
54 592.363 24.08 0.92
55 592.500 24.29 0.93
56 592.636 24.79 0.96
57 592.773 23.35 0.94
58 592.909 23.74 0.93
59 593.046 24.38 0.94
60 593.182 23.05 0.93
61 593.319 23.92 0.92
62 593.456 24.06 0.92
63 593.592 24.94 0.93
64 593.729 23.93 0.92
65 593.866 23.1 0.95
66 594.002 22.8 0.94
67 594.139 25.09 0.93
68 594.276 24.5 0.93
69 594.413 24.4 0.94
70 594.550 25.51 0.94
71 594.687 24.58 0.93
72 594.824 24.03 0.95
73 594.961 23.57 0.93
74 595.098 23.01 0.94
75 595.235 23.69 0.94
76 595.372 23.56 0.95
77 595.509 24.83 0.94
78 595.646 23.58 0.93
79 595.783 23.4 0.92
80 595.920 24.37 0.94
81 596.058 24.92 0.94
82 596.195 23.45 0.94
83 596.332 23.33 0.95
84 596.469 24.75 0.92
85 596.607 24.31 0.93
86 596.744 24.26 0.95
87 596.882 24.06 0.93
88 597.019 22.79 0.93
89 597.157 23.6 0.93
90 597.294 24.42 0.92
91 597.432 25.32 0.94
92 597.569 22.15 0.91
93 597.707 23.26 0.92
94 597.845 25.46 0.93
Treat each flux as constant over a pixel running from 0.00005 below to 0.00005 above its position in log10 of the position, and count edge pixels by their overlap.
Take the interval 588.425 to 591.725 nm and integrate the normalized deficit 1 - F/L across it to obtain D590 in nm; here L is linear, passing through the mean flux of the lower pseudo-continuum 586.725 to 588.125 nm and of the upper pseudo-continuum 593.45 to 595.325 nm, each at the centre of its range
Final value 0.40 nm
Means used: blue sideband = 23.6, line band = 20.9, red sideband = 24.1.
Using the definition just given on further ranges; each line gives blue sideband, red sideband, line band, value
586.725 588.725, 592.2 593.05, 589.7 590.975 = 0.08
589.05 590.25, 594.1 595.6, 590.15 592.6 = -0.26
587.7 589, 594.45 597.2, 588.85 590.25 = 0.18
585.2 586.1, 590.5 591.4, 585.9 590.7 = 0.35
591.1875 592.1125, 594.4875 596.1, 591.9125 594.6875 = -0.04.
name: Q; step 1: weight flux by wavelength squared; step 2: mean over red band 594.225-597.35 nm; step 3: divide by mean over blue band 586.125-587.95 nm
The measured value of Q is 1.06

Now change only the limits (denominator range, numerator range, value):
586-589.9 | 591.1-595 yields 1.13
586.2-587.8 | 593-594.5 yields 1.05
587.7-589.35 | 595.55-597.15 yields 1.20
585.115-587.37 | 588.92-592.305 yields 0.94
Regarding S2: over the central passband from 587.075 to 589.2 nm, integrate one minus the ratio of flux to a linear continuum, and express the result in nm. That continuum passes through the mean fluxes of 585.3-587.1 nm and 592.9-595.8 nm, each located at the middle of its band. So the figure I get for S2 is 0.17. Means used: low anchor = 23.2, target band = 21.5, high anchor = 24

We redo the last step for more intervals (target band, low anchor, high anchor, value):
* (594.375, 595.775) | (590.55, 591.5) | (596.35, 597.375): -0.01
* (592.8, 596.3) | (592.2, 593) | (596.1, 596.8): -0.01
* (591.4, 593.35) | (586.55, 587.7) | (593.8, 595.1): 0.04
